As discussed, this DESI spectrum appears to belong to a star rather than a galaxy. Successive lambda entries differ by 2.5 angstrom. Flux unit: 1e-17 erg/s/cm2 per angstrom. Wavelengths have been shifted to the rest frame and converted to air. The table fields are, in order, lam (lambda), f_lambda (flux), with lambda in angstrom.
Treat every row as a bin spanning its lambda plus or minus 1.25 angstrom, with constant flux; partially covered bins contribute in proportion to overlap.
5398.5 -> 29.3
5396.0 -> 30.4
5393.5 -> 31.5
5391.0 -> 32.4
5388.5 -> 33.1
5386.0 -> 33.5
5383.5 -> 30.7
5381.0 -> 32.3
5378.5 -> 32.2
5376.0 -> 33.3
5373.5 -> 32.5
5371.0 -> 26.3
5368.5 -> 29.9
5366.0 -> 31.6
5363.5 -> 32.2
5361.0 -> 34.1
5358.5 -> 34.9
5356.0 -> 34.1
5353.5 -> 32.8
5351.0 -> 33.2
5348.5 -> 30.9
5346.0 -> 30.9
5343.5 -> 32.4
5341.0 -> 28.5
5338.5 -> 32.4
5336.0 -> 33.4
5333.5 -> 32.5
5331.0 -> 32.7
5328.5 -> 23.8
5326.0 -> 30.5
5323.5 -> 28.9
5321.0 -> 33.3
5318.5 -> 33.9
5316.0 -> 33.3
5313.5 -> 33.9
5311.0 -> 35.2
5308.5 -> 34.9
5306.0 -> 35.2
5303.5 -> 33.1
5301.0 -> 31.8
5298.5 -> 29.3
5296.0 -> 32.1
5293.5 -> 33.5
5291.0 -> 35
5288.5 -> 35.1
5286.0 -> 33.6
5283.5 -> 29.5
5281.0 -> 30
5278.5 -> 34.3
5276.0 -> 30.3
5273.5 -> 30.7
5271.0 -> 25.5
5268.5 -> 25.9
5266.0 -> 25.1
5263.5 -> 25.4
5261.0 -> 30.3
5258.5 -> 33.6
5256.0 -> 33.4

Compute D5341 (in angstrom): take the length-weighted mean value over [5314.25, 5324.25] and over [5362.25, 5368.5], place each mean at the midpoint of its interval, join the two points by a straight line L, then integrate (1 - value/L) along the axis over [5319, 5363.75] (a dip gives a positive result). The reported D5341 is 0.4 angstrom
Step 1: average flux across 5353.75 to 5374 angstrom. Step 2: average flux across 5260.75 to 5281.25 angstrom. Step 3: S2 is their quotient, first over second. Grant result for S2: 1.12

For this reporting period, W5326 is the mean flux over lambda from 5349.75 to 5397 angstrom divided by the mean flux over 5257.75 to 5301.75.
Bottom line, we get 1.05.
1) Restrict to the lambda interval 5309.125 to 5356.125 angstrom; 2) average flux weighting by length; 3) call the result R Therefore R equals 31.9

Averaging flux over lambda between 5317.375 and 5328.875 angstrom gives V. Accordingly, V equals 30.5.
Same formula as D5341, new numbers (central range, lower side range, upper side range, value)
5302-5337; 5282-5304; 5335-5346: -0.5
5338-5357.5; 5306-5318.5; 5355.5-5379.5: 0.6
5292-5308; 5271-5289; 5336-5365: -0.5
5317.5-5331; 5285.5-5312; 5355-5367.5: 1.3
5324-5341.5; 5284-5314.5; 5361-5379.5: 1.0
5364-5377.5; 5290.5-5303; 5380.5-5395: 0.6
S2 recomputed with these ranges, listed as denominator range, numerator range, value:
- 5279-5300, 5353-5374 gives 0.99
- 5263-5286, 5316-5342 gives 1.08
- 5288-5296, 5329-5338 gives 0.94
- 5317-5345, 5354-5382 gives 1.03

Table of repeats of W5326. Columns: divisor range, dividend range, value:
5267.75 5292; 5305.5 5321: 1.10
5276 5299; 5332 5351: 0.98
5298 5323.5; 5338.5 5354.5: 0.95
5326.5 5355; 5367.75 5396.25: 1.01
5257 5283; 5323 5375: 1.08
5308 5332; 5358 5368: 1.03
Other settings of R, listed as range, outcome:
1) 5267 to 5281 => 29.3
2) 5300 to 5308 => 33.6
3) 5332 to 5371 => 32.1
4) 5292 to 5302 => 31.8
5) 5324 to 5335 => 29.9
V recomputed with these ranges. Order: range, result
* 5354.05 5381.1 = 32.1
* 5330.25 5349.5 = 31.7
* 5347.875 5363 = 33.4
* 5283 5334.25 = 32.5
